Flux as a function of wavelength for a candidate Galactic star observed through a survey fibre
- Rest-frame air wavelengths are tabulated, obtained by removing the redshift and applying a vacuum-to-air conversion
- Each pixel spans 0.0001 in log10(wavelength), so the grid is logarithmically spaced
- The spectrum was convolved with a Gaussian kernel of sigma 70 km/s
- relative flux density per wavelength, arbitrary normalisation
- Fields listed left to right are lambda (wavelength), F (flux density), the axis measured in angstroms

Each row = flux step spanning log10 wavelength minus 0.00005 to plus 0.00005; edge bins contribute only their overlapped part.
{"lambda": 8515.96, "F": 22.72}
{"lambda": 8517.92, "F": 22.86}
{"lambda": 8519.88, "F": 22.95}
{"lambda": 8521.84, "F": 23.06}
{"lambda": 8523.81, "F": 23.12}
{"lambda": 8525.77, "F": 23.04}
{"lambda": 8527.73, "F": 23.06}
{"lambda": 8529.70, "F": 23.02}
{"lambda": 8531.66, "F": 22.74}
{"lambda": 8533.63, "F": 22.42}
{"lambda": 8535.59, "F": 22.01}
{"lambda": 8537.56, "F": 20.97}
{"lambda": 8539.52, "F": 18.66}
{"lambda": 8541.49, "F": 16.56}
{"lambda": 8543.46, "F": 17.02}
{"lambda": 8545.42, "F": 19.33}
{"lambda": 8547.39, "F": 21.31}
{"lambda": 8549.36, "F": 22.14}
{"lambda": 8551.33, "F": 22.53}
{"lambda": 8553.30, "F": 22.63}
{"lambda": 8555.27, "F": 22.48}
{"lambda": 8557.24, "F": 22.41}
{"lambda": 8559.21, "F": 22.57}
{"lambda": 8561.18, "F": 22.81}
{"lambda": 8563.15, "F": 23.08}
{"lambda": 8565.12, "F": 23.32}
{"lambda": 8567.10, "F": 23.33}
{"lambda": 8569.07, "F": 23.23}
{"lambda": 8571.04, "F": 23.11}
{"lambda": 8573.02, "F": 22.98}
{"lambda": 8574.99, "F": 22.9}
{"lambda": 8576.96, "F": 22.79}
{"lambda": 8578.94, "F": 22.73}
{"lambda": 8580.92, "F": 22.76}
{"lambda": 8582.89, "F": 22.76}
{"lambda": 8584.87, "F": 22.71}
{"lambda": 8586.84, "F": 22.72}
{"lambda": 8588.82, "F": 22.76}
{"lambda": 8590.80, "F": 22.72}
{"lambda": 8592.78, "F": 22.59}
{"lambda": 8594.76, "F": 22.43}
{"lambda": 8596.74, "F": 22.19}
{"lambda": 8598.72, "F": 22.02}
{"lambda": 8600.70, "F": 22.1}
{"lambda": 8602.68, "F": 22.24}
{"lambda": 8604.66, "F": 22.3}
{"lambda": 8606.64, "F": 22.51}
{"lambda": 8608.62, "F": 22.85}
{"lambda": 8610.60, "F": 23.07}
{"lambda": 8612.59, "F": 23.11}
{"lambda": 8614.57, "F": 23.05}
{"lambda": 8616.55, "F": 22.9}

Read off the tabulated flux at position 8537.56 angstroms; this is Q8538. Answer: 20.97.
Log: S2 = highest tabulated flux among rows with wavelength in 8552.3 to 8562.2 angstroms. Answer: 22.81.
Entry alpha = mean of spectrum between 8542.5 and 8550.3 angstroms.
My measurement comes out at 20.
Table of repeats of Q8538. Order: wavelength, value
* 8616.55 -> 22.9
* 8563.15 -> 23.08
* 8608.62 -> 22.85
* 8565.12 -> 23.32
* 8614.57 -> 23.05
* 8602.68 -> 22.24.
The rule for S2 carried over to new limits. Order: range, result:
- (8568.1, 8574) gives 23.23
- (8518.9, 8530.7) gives 23.12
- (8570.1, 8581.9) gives 23.11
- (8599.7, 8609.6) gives 22.85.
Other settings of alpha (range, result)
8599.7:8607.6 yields 22.3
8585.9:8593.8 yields 22.7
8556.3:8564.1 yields 22.7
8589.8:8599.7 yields 22.4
